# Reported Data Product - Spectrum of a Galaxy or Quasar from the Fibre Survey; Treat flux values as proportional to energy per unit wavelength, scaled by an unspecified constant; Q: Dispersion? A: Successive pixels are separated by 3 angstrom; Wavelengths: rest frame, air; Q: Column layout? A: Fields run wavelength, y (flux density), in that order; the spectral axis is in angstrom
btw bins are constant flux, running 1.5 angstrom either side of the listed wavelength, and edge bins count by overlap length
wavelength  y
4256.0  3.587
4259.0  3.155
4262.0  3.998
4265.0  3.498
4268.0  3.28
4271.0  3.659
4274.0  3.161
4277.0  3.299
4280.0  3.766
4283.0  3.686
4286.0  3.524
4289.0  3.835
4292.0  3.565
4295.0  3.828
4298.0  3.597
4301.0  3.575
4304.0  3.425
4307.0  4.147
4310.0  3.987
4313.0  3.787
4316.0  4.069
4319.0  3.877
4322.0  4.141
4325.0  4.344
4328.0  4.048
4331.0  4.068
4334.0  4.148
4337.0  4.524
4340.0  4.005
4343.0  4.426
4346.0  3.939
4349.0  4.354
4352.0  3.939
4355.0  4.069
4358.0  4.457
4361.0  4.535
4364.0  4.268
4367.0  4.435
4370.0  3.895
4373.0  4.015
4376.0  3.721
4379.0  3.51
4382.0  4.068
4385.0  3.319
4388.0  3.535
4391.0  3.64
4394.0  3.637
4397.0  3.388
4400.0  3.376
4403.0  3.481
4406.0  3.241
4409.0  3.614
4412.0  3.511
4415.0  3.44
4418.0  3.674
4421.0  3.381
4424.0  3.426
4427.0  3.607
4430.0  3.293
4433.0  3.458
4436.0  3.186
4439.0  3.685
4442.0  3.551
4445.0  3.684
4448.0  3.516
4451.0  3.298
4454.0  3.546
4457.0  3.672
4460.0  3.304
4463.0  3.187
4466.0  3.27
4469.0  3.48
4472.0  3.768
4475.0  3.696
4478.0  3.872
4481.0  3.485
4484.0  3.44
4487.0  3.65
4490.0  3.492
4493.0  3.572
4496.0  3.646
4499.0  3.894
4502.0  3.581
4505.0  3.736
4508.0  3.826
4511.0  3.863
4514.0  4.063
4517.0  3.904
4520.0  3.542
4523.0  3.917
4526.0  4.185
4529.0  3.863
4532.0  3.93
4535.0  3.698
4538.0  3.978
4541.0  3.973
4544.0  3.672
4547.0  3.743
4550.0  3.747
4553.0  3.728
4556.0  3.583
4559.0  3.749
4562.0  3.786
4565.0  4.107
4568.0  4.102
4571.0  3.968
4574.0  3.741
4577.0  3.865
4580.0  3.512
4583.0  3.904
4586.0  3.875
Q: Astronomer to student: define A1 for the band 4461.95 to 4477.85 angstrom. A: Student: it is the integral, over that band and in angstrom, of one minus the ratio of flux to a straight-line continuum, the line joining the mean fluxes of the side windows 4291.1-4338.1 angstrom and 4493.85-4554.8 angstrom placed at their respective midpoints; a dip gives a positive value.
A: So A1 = 1.4 angstrom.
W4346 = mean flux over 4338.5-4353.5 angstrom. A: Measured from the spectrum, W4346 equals 4.13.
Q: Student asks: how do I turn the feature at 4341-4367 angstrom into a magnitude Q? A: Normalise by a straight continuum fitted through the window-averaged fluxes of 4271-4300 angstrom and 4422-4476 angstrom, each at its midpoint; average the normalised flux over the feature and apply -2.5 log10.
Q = -0.20 mag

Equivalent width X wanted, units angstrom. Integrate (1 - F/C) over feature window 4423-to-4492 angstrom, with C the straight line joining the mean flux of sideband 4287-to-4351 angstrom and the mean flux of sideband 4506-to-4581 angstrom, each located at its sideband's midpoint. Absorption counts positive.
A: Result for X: 6.9 angstrom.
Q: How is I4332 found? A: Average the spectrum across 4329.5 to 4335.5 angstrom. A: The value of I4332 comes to 4.11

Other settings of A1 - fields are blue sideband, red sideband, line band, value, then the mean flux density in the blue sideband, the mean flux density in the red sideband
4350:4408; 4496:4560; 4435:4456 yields 1.7 angstrom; 3.82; 3.81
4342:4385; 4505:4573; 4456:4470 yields 2.1 angstrom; 4.09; 3.86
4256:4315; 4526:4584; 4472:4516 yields 0.9 angstrom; 3.62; 3.83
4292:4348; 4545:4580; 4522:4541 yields -0.5 angstrom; 3.99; 3.81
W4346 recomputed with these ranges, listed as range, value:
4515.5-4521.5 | 3.72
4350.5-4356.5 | 4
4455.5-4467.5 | 3.36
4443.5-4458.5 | 3.54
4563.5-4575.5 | 3.98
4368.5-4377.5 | 3.88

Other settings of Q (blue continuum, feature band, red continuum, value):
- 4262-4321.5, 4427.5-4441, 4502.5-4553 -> 0.106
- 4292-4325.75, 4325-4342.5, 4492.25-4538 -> -0.089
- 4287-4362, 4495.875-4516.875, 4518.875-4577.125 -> 0.017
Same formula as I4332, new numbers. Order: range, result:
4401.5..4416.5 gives 3.46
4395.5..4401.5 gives 3.38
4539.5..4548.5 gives 3.8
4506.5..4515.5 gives 3.92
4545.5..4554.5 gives 3.74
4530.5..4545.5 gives 3.85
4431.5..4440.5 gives 3.44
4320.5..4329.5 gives 4.18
